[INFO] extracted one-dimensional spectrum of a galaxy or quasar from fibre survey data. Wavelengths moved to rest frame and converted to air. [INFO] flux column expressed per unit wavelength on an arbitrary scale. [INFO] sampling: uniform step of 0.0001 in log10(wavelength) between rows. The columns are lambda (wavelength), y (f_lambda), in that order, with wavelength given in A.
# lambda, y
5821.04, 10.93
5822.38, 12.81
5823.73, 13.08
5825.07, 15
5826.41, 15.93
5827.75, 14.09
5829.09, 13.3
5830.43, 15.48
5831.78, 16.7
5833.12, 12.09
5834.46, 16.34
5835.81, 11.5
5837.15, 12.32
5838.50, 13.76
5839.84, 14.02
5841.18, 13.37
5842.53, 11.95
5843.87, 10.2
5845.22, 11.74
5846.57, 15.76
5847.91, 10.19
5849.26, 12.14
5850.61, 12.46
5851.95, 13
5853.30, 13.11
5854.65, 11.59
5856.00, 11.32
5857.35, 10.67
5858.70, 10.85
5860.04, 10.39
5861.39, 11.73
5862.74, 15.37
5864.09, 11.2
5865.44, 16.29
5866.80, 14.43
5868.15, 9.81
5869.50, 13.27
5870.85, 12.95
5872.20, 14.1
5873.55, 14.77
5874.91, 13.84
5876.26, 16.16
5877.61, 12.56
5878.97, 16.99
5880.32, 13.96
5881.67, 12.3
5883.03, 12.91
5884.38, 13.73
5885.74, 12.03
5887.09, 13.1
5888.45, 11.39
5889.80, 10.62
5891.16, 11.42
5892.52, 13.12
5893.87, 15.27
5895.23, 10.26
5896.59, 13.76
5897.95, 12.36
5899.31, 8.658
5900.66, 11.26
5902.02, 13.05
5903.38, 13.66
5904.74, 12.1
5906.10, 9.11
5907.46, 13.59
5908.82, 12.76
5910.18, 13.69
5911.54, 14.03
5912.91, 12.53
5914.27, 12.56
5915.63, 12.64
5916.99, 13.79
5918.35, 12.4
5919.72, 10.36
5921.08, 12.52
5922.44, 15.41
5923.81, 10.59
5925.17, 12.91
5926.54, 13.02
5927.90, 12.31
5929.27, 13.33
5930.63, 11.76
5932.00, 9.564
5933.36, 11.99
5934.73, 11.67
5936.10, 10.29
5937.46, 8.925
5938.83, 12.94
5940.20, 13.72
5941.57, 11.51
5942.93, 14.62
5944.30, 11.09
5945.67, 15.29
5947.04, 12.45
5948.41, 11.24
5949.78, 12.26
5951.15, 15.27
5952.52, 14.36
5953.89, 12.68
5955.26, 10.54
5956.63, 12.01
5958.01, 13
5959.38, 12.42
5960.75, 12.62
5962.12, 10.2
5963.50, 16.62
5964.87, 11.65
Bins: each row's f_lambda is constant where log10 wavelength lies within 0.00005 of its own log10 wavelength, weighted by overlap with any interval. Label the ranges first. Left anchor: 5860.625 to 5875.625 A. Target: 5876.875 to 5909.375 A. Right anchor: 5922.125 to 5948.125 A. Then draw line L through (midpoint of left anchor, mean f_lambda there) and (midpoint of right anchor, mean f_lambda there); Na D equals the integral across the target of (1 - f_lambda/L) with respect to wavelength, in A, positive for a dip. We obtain 1.2 A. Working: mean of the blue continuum 13.4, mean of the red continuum 12.2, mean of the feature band 12.5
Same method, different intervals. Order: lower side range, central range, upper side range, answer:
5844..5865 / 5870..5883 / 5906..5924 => -1.9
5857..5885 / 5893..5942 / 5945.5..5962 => 2.7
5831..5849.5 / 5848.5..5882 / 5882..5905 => -0.9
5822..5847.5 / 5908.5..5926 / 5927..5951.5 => -0.4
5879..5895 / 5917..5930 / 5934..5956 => 0.0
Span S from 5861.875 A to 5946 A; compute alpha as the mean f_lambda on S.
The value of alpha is 12.7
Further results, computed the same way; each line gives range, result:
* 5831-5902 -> 12.8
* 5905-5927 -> 12.6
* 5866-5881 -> 13.9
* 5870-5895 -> 13.3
